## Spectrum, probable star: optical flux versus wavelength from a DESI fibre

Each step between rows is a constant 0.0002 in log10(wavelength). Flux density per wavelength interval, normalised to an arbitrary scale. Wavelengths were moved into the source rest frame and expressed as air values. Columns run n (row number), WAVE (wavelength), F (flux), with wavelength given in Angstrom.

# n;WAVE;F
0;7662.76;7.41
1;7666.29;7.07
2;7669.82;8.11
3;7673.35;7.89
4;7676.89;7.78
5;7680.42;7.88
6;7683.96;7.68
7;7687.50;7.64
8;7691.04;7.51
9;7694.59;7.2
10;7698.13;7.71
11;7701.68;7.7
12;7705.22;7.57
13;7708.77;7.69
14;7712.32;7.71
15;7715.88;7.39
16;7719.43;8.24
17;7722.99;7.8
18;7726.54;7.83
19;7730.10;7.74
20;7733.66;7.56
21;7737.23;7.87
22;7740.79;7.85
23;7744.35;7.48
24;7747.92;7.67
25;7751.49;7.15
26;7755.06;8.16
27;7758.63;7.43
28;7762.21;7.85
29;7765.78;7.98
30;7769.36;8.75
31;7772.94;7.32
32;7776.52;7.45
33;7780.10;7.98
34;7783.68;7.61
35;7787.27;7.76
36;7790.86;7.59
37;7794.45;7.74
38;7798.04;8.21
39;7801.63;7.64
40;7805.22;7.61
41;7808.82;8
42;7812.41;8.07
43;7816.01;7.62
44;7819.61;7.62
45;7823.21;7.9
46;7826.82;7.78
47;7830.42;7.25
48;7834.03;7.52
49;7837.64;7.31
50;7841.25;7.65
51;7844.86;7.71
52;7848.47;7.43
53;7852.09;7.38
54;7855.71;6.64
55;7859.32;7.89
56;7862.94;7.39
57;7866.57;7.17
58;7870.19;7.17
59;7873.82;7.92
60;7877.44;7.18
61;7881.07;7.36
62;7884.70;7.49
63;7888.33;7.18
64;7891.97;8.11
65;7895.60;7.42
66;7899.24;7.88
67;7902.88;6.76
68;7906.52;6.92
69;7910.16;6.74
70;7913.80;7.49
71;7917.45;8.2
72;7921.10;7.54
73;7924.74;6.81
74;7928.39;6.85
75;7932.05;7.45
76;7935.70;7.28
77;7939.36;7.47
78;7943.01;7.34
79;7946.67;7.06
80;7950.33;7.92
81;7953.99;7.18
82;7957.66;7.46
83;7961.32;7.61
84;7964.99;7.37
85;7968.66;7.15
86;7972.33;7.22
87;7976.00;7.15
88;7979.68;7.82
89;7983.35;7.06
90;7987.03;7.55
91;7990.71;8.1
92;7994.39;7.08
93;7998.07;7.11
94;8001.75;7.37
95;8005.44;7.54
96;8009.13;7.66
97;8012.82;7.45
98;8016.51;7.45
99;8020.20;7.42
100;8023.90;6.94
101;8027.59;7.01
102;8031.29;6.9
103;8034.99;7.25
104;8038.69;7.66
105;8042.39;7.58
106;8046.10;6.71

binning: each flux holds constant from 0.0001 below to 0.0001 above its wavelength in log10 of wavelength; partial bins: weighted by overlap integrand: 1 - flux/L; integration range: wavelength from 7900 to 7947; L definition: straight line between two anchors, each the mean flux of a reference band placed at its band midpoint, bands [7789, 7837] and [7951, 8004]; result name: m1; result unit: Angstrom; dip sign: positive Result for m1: 1.6 Angstrom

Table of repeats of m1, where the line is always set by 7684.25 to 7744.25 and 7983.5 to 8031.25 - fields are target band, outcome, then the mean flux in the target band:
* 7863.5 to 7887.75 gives 0.4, 7.37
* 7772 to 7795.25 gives -0.1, 7.64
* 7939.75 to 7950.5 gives 0.1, 7.37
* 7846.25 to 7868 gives 0.6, 7.33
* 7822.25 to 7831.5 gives -0.1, 7.65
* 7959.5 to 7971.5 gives 0.1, 7.36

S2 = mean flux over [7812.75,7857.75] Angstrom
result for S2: 7.51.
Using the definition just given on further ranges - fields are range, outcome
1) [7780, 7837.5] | 7.72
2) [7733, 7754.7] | 7.63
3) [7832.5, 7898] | 7.44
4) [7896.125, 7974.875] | 7.32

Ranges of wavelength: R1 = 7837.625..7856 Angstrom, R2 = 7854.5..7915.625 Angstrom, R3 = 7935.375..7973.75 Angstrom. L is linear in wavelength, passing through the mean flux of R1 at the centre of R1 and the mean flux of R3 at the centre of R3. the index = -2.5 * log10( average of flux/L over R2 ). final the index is 0.01 mag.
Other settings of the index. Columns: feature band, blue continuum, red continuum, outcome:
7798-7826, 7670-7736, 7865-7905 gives -0.04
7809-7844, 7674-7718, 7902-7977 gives -0.03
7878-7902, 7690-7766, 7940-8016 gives 0.00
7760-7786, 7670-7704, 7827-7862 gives -0.04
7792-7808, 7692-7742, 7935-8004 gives -0.03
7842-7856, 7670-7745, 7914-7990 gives 0.02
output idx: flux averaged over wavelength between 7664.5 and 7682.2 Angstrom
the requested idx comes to 7.75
